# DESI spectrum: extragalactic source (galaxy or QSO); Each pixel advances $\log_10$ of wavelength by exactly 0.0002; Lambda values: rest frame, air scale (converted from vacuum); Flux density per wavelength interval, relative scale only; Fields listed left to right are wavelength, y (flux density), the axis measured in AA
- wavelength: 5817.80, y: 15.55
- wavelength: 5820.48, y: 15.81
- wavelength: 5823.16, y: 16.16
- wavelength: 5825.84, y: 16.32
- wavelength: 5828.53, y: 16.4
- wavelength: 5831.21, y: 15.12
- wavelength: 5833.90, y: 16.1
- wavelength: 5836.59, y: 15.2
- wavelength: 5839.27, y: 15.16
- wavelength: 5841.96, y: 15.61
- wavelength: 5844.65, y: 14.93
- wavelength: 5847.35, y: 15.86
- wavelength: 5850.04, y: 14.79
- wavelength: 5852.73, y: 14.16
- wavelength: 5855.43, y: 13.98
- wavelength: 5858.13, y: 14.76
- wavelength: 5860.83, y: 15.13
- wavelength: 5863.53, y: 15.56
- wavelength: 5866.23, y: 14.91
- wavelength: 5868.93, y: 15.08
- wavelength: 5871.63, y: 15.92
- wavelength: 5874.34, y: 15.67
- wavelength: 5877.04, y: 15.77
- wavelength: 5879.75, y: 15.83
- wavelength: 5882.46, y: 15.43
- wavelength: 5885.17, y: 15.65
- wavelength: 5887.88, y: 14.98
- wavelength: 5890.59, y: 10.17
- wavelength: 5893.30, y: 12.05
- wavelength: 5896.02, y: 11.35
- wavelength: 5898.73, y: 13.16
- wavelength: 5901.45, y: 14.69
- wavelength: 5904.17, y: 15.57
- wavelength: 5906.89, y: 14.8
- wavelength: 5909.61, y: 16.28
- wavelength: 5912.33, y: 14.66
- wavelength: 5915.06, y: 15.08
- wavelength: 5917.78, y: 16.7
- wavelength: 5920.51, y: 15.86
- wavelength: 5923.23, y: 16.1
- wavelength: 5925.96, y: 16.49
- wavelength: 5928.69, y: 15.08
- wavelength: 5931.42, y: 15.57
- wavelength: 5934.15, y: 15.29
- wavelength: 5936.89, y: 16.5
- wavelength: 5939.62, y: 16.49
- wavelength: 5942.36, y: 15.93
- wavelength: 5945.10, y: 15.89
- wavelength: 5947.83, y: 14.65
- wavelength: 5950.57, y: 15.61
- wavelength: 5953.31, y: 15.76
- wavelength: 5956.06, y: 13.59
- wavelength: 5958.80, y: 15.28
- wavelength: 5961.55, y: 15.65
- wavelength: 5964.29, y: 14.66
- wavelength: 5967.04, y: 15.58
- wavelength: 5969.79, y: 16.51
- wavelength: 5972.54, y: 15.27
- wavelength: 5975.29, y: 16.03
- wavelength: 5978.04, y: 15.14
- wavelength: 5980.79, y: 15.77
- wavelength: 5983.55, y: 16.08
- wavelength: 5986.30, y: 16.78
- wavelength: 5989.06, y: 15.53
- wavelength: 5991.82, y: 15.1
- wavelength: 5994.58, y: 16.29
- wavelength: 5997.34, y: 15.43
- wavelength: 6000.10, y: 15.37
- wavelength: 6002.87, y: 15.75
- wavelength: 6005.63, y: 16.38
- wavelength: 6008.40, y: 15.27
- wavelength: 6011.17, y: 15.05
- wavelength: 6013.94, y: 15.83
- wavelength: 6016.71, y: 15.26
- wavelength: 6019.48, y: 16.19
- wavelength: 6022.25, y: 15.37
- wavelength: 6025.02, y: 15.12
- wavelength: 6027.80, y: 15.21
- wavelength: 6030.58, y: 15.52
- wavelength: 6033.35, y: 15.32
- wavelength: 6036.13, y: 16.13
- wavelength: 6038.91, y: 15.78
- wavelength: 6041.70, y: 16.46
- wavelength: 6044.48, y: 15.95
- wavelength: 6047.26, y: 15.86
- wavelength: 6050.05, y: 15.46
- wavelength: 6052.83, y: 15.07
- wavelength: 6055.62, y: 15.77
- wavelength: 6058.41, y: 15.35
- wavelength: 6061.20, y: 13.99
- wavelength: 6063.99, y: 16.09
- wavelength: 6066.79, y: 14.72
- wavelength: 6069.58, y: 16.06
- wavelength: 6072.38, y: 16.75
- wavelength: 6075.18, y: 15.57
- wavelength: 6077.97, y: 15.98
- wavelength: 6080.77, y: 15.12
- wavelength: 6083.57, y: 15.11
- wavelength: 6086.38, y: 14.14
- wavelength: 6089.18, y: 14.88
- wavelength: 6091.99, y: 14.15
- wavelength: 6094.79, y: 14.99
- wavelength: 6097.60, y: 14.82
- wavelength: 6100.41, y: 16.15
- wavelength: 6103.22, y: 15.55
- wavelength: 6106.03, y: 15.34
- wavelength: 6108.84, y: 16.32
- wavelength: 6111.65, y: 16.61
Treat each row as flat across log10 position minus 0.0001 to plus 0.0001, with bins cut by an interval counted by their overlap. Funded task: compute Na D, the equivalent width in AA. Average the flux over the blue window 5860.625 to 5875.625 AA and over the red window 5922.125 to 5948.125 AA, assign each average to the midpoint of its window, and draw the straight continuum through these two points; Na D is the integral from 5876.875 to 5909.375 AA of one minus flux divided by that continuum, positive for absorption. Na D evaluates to 3.0 AA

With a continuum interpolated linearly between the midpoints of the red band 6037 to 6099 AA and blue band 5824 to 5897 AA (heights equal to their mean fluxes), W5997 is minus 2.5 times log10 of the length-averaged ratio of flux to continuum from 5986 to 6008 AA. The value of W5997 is -0.04 mag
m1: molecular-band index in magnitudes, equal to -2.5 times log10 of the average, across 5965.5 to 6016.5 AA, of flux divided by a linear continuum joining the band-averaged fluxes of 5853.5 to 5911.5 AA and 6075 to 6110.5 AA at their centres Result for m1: -0.06 mag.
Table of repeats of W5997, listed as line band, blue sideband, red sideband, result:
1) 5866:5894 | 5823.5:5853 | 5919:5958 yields 0.06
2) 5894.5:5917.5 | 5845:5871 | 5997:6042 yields 0.04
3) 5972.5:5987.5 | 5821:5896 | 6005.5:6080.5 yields -0.03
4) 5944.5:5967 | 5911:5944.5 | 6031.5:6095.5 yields 0.04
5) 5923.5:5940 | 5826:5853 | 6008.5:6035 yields -0.03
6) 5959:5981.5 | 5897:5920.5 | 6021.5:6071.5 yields -0.02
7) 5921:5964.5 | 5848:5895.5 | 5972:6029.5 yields -0.03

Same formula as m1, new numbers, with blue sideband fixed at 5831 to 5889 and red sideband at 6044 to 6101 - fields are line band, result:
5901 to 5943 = -0.031 mag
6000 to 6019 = -0.021 mag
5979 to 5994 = -0.040 mag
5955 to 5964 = 0.030 mag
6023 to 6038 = -0.012 mag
